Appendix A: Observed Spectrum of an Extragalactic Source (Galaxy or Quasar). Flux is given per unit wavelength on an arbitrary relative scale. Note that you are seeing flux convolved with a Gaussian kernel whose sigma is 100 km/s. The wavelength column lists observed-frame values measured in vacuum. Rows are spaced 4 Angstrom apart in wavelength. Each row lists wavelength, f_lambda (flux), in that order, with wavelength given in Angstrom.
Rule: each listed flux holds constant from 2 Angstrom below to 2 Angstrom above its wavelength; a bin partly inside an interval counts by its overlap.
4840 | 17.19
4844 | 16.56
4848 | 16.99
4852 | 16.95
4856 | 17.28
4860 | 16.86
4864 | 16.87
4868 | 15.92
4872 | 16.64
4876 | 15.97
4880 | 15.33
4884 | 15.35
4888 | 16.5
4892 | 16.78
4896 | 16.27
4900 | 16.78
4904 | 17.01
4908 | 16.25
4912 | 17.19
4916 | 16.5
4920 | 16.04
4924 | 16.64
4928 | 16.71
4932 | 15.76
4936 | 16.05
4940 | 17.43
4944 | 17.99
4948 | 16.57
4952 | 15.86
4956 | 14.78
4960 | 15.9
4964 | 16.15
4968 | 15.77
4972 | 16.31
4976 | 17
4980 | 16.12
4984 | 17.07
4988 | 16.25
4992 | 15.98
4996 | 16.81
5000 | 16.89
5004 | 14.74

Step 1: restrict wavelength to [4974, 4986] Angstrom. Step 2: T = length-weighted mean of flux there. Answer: 16.7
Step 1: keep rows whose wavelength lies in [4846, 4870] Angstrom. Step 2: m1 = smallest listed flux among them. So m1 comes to 15.92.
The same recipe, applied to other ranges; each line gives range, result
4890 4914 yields 16.25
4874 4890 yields 15.33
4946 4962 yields 14.78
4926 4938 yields 15.76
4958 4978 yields 15.77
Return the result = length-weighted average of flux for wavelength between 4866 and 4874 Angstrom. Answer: 16.3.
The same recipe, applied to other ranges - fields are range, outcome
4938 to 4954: 17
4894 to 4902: 16.5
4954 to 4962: 15.3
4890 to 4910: 16.6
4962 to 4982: 16.3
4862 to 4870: 16.4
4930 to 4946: 16.8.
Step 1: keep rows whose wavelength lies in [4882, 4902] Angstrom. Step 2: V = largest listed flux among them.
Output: 16.78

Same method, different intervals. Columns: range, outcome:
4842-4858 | 17.28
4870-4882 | 16.64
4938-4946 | 17.99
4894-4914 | 17.19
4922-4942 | 17.43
